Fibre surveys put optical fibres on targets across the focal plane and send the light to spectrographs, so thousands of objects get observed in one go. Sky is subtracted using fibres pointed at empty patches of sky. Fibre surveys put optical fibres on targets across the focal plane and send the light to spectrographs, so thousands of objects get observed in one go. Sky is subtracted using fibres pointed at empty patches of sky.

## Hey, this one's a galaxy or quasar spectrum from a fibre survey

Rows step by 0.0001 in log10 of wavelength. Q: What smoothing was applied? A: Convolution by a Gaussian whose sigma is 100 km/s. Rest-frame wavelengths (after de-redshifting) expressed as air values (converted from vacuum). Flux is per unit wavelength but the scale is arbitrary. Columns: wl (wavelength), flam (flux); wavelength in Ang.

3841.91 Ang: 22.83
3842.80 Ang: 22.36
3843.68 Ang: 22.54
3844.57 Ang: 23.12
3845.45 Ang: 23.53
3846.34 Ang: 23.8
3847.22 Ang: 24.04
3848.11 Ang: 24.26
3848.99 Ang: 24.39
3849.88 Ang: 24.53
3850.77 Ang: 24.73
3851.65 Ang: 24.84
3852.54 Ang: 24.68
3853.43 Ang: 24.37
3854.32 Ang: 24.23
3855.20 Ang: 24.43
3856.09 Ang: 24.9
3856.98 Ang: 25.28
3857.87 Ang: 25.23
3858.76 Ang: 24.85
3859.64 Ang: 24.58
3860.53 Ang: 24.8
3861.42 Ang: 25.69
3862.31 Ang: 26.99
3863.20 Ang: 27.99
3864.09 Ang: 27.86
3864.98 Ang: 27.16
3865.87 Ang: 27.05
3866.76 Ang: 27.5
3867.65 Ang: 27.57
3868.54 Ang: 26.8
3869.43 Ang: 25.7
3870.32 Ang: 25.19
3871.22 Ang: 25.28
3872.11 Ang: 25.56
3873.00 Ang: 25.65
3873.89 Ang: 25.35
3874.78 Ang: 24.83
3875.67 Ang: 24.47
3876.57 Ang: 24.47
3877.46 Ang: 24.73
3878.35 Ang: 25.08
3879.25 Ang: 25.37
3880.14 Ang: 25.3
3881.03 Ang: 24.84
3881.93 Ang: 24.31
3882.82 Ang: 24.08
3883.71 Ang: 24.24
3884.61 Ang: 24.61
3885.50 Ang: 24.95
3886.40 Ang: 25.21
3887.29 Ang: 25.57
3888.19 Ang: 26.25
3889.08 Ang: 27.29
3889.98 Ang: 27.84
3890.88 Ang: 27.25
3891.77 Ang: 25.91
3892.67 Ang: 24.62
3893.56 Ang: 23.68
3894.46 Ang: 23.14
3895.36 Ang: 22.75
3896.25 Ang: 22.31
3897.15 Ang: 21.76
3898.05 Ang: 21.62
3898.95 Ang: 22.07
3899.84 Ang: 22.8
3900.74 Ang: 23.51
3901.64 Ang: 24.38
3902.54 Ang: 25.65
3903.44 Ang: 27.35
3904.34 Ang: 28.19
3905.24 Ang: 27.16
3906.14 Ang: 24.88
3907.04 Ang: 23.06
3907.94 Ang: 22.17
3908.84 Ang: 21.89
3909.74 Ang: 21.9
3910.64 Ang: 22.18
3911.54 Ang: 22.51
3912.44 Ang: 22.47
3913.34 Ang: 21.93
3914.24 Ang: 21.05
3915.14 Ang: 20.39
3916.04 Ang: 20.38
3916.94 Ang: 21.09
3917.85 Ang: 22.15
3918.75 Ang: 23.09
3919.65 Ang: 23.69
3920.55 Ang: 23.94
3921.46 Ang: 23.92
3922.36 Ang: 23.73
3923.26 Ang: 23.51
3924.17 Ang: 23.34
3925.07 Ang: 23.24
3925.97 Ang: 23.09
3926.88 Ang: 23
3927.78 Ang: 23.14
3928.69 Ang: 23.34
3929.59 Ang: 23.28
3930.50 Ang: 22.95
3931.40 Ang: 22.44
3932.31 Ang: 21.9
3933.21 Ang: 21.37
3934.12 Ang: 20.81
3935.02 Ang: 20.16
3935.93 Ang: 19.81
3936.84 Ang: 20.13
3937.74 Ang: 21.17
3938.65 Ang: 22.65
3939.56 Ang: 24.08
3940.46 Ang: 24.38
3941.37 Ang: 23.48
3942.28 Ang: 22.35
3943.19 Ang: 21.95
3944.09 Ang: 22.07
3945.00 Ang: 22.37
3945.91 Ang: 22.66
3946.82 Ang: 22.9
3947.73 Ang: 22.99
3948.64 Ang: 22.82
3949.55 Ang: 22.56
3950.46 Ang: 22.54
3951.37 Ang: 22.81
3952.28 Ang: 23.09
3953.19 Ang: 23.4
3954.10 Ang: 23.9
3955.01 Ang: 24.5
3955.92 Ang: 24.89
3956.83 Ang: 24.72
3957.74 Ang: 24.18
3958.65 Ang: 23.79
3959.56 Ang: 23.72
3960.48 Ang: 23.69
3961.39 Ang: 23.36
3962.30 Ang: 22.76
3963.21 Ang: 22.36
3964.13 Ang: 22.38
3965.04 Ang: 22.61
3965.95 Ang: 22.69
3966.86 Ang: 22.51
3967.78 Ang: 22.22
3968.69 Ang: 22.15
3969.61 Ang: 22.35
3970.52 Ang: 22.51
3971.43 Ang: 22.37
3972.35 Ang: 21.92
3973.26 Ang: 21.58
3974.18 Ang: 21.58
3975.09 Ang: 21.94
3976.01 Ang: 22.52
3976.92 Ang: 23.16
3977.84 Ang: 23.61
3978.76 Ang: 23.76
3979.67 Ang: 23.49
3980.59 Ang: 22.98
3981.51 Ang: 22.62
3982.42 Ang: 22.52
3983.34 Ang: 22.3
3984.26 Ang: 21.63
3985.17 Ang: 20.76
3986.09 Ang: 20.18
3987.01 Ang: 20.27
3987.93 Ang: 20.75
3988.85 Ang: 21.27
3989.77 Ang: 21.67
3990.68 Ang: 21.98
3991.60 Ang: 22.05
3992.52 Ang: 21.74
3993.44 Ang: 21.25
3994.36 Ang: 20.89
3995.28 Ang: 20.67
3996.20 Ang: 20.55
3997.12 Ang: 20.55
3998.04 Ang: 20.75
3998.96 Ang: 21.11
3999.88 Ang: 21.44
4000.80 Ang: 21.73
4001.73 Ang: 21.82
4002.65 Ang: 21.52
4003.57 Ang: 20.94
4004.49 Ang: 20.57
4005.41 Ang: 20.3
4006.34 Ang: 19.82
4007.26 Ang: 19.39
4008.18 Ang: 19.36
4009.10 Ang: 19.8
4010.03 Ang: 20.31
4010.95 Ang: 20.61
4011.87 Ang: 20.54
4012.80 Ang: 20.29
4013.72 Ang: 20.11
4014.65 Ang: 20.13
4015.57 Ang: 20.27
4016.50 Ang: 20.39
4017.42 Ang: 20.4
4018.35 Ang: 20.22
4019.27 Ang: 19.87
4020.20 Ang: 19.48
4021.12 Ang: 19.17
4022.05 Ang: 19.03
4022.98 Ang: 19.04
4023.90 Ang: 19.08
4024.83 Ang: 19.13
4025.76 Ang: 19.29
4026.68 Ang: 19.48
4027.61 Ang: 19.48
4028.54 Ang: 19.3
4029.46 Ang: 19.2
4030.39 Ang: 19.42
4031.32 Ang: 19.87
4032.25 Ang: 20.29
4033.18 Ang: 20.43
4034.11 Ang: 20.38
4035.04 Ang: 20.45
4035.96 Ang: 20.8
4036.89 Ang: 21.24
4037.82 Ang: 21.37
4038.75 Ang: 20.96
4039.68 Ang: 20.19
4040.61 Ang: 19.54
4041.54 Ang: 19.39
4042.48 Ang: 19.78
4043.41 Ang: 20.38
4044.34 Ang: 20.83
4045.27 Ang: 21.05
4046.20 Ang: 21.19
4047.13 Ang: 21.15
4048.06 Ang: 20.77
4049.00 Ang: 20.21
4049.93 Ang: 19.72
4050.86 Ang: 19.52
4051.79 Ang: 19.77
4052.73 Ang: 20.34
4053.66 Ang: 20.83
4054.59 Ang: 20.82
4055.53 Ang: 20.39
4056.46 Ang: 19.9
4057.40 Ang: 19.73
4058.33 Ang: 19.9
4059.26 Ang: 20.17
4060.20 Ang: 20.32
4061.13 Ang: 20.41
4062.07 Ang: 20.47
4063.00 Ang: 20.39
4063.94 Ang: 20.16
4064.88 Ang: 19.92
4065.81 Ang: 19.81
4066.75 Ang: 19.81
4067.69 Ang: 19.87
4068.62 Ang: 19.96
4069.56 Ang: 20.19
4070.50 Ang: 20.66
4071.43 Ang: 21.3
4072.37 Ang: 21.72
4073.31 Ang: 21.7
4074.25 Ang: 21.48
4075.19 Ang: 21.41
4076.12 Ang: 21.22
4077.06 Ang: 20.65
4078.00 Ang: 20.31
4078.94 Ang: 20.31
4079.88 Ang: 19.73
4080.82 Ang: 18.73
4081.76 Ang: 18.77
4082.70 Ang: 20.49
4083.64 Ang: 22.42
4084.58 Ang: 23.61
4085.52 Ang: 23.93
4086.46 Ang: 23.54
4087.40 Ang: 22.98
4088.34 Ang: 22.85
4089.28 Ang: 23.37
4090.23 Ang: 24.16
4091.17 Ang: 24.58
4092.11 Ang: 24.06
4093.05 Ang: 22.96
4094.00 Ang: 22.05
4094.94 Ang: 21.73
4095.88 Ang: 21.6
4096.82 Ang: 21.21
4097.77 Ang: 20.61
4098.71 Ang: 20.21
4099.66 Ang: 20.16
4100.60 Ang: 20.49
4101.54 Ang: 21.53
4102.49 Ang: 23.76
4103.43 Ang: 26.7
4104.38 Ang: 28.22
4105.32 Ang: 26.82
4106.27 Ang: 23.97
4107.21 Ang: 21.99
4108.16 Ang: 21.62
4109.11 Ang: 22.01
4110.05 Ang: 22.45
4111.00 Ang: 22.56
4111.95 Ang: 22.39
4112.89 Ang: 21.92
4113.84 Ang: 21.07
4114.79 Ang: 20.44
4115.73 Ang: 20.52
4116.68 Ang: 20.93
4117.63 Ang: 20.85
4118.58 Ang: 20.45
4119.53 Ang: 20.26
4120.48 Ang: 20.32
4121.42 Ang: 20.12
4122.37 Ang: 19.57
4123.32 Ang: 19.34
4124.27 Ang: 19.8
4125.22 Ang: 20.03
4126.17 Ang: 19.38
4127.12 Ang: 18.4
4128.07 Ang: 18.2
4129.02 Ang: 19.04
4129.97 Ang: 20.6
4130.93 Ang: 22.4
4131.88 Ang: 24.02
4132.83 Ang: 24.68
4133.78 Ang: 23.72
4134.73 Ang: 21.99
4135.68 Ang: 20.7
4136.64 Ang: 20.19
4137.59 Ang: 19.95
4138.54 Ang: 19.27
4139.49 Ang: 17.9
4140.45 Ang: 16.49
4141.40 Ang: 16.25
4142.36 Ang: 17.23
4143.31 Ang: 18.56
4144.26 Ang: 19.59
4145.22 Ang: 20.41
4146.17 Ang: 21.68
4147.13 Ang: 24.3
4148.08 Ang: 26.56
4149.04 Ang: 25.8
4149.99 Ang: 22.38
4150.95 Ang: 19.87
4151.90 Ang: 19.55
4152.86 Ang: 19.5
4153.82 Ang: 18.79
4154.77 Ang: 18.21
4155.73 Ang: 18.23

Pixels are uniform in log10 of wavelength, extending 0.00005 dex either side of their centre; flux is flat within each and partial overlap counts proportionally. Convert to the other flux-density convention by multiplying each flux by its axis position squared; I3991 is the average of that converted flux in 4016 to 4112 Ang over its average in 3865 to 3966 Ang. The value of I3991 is 0.96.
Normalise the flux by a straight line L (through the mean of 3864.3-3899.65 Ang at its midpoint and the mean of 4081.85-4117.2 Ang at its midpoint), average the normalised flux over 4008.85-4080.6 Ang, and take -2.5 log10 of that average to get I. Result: 0.148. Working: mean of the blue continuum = 25.1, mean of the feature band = 20.2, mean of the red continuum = 22.5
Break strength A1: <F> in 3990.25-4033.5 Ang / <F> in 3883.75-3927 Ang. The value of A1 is 0.9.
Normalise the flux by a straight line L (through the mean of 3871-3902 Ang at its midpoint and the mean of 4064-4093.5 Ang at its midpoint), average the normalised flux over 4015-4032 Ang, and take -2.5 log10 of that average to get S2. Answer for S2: 0.15 mag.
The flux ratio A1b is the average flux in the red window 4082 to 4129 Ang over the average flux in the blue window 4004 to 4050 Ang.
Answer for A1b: 1.09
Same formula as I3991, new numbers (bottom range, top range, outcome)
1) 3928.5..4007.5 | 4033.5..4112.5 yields 1.01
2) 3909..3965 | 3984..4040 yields 0.93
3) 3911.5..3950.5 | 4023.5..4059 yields 0.95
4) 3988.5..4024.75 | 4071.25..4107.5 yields 1.13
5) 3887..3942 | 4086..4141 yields 1.03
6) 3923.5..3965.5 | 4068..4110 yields 1.04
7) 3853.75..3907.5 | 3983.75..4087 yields 0.88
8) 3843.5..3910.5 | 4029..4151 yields 0.94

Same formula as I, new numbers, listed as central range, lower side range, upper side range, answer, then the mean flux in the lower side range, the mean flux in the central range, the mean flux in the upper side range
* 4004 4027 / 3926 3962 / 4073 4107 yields 0.14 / 22.8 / 19.8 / 22.3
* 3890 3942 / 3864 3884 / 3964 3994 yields 0.05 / 25.6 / 23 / 22.1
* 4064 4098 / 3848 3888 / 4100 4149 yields 0.02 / 25.3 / 21.5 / 21.2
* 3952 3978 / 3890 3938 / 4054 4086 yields -0.04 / 23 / 23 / 20.6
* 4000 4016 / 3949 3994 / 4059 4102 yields 0.09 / 22.6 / 20.5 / 21.3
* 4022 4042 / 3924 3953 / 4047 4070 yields 0.04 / 22.5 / 19.9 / 20.2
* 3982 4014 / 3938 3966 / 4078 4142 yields 0.09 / 23.2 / 20.9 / 21.4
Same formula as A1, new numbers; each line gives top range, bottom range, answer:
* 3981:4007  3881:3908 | 0.86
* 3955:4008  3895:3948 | 0.97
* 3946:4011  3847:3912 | 0.89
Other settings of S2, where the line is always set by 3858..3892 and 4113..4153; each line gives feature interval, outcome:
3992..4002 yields 0.106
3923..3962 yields 0.070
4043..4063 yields 0.091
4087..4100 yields -0.049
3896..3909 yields 0.053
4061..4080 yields 0.064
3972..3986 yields 0.060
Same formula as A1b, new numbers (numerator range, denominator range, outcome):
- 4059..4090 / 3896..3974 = 0.92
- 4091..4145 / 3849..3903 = 0.84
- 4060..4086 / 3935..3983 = 0.91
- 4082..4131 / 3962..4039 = 1.04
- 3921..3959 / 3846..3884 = 0.90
